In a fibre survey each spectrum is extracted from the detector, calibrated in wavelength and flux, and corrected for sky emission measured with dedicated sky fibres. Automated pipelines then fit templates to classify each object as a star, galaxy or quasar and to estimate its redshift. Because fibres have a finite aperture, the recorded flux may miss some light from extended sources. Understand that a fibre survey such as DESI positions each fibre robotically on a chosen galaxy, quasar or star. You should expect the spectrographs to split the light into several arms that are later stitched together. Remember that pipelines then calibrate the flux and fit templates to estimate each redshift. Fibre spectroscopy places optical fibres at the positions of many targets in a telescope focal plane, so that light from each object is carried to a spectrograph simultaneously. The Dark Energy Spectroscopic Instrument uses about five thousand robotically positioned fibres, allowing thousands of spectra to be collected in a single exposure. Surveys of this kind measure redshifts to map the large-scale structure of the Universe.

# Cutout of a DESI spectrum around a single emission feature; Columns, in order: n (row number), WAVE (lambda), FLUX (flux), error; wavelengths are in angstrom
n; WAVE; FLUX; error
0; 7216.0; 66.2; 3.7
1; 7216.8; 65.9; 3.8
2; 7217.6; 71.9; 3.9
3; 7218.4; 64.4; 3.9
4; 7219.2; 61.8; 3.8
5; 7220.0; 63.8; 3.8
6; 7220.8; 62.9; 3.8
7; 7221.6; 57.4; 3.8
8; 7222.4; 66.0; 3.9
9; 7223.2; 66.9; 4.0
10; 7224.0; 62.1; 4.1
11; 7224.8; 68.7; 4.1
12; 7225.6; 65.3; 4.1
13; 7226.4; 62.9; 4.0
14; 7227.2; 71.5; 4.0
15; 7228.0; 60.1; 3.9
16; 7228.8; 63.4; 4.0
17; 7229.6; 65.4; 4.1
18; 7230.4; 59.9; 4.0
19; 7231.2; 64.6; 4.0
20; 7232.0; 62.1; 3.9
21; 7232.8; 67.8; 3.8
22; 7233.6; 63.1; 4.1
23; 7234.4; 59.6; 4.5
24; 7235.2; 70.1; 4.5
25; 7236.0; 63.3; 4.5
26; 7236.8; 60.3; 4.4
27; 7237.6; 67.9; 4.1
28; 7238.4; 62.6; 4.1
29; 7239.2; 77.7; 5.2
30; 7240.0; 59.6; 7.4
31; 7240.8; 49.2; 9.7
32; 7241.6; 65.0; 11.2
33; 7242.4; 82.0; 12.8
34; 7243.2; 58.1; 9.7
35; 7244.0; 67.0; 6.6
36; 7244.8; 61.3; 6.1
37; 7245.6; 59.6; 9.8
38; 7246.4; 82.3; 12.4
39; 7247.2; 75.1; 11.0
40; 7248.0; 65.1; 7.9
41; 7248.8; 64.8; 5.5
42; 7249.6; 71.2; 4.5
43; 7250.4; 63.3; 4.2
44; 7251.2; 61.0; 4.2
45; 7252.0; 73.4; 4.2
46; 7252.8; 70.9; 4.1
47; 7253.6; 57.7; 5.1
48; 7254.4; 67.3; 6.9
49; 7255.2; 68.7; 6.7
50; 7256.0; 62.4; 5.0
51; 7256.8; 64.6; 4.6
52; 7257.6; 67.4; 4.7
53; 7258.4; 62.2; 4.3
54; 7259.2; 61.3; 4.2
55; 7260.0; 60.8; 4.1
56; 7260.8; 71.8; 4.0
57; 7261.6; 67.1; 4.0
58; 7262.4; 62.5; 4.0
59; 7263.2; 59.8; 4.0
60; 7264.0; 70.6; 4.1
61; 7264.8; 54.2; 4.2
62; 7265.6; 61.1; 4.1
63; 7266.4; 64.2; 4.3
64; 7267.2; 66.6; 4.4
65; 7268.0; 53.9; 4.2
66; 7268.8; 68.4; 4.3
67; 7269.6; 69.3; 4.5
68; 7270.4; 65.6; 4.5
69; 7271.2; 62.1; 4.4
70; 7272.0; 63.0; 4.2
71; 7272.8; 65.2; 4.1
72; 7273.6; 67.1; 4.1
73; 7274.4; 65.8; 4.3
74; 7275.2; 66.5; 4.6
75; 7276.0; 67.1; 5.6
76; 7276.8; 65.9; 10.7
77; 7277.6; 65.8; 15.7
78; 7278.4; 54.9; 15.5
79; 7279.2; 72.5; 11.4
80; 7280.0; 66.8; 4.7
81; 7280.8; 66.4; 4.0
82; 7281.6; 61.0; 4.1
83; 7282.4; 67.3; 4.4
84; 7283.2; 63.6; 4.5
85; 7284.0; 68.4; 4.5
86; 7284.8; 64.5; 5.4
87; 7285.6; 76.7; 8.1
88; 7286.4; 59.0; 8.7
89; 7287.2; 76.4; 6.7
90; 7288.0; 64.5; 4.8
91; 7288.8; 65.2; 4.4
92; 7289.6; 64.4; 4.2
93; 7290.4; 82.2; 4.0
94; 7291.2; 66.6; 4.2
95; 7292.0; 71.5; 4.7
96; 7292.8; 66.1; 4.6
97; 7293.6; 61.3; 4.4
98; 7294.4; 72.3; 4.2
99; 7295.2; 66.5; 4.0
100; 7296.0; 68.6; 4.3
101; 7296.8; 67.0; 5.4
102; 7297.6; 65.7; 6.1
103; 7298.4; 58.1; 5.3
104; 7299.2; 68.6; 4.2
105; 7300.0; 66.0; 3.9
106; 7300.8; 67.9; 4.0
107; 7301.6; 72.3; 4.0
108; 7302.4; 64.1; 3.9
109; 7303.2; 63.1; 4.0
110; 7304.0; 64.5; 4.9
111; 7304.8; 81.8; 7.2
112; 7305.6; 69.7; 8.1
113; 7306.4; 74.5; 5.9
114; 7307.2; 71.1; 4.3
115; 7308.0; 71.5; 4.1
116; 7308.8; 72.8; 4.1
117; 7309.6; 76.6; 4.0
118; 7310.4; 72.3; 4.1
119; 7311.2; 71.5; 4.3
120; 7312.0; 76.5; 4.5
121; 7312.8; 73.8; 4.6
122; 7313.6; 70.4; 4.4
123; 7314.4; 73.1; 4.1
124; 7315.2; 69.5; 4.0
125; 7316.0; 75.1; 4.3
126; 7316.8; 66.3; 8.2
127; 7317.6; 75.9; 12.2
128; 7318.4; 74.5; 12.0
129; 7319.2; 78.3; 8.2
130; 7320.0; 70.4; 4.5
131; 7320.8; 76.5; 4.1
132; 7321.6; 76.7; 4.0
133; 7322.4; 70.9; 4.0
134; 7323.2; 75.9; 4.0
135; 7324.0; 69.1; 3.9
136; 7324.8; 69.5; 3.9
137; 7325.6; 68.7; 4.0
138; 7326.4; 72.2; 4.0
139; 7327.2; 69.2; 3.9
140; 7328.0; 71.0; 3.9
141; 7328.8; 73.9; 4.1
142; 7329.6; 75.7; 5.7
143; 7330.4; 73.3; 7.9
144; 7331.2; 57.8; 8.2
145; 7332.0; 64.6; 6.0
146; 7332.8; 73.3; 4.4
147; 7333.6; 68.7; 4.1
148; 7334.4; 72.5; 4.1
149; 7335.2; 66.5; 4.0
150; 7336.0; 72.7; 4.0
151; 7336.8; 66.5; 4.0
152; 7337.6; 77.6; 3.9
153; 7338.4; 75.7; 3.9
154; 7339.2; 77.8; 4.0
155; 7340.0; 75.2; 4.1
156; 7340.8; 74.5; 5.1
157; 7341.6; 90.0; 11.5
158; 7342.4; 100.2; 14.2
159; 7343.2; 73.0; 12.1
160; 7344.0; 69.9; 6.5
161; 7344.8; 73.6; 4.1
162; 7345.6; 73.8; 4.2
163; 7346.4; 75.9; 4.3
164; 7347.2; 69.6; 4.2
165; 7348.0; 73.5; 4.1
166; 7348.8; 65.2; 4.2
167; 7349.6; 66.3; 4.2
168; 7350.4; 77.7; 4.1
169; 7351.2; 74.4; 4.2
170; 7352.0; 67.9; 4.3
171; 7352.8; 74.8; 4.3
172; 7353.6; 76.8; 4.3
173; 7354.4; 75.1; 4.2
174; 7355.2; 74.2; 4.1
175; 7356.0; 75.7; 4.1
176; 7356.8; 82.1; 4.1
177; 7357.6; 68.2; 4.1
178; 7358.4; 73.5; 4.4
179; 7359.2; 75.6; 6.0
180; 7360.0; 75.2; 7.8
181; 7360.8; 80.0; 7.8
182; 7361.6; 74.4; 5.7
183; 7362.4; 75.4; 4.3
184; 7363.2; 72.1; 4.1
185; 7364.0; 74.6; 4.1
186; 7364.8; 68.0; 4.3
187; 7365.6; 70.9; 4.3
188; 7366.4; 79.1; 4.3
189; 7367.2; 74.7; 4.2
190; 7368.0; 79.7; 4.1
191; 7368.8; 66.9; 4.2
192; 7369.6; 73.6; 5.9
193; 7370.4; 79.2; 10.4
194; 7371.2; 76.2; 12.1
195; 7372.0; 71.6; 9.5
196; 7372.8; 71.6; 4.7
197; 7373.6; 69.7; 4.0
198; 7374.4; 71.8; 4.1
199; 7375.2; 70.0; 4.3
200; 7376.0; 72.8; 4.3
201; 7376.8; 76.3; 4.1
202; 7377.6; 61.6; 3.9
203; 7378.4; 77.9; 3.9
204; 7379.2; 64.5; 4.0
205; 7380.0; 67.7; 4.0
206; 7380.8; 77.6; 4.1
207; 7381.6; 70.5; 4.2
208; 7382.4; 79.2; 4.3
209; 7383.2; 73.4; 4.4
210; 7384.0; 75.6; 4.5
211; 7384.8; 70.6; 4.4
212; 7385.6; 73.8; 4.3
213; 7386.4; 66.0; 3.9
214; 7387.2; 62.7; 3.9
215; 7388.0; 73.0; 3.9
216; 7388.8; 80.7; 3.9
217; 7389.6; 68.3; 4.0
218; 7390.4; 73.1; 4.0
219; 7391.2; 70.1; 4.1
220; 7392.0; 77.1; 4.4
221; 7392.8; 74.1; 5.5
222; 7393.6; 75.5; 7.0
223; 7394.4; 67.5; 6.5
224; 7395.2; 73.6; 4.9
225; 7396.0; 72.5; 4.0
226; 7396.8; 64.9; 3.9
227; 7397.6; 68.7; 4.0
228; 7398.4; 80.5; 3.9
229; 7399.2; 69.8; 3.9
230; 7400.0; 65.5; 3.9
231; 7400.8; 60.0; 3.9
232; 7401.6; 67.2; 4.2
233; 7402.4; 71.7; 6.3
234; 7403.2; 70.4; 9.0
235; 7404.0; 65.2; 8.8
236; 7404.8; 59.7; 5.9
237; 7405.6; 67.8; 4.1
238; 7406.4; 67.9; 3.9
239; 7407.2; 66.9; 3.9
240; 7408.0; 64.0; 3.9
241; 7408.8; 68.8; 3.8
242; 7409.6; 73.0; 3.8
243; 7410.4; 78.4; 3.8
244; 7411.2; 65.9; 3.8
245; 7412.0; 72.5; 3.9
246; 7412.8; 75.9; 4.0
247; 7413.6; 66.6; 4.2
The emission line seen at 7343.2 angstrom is C III]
